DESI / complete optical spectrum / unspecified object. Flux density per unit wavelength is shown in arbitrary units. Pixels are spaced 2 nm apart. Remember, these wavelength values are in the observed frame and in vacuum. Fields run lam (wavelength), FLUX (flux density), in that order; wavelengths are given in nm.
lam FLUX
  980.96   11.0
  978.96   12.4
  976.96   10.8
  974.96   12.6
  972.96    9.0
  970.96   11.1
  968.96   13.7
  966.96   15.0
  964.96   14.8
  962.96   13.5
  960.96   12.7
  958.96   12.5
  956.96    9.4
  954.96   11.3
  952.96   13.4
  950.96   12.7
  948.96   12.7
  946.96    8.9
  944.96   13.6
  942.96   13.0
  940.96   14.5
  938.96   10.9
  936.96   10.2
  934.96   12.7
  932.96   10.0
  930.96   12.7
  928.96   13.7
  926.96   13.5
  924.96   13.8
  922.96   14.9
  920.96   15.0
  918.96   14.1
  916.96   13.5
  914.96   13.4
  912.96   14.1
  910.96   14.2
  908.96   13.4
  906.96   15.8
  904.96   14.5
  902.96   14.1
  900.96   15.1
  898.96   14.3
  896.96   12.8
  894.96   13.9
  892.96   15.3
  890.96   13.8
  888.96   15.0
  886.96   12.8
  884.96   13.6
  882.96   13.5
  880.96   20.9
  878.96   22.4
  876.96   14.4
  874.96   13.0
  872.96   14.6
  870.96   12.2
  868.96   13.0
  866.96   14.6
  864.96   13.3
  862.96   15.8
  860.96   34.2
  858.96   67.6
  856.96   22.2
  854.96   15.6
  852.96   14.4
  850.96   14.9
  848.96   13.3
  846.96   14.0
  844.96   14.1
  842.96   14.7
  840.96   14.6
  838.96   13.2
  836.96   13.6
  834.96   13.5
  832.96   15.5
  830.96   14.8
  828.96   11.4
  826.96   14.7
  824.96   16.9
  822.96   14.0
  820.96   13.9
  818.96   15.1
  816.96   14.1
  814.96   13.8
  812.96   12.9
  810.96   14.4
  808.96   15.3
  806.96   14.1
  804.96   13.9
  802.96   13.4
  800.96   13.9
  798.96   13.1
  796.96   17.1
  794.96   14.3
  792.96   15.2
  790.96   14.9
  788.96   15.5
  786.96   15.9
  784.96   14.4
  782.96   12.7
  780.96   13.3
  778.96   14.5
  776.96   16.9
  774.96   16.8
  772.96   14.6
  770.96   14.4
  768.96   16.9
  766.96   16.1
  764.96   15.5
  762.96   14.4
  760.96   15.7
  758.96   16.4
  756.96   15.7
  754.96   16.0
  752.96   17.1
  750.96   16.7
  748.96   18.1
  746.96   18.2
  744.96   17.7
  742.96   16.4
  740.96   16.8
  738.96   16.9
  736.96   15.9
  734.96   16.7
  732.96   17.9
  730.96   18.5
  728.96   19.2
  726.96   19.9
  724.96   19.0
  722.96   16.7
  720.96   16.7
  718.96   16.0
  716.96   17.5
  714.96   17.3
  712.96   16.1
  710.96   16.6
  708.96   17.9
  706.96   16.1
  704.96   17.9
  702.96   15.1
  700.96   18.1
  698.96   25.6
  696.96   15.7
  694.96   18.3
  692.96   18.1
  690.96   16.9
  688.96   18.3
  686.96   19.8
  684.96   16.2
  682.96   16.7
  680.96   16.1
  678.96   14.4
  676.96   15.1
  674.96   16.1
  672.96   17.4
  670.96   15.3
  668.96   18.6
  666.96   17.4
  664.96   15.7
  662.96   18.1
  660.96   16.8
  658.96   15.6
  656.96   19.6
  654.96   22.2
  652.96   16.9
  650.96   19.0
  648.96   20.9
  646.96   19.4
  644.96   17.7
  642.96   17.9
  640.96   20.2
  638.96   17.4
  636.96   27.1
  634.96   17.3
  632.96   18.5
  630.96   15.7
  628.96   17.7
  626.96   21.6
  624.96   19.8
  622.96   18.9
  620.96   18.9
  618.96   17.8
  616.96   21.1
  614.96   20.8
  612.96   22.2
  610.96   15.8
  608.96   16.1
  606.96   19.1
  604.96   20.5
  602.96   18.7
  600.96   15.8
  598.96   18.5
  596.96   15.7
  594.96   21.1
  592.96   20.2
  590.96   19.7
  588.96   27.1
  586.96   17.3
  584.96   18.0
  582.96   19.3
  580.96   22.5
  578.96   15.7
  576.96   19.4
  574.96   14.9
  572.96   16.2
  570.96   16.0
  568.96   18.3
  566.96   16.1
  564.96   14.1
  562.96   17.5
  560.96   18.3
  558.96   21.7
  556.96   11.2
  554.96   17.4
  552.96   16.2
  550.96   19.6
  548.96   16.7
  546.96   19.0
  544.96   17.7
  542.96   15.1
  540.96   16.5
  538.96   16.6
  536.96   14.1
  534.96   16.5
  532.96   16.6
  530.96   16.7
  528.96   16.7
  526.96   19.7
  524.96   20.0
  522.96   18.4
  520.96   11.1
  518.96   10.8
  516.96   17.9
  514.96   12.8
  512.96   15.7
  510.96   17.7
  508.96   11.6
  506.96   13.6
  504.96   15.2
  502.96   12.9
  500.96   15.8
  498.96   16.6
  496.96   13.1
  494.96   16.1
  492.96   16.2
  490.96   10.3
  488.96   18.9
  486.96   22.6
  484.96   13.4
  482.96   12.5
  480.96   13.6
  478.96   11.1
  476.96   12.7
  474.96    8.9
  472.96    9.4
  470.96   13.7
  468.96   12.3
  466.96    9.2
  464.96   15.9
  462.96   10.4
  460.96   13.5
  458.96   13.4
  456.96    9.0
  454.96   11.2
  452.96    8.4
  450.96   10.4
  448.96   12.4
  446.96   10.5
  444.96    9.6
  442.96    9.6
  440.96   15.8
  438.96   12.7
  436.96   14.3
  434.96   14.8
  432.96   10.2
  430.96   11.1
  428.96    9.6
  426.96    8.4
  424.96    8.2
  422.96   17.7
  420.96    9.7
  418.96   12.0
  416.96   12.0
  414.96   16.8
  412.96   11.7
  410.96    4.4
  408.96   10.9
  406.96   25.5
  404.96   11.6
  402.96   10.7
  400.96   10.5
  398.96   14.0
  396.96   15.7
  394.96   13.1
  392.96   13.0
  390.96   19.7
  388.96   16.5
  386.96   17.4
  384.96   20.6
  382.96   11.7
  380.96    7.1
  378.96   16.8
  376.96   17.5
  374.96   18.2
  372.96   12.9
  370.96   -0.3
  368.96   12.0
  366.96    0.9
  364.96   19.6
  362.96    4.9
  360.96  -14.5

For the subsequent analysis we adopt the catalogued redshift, 0.31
